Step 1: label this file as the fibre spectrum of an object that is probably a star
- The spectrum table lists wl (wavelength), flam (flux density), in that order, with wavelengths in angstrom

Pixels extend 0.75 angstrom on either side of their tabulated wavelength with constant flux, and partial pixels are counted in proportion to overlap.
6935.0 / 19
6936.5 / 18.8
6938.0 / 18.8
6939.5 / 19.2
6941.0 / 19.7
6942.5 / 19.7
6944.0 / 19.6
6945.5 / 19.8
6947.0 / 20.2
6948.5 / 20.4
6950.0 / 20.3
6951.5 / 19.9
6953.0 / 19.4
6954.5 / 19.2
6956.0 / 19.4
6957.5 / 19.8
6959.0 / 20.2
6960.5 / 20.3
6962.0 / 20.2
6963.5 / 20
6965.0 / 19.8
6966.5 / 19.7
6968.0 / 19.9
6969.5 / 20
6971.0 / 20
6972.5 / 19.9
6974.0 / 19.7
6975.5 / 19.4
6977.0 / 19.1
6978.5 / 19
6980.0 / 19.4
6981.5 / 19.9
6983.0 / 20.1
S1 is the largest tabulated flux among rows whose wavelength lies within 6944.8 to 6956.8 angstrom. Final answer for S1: 20.4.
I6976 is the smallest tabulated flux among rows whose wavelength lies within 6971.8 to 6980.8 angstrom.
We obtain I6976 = 19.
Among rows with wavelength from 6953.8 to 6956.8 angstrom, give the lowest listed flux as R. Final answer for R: 19.2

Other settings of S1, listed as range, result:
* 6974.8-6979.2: 19.4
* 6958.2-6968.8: 20.3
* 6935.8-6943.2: 19.7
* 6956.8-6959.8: 20.2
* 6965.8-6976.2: 20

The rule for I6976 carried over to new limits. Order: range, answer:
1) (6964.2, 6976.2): 19.4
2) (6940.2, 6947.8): 19.6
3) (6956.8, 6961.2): 19.8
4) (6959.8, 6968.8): 19.7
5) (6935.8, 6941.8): 18.8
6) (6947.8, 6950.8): 20.3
